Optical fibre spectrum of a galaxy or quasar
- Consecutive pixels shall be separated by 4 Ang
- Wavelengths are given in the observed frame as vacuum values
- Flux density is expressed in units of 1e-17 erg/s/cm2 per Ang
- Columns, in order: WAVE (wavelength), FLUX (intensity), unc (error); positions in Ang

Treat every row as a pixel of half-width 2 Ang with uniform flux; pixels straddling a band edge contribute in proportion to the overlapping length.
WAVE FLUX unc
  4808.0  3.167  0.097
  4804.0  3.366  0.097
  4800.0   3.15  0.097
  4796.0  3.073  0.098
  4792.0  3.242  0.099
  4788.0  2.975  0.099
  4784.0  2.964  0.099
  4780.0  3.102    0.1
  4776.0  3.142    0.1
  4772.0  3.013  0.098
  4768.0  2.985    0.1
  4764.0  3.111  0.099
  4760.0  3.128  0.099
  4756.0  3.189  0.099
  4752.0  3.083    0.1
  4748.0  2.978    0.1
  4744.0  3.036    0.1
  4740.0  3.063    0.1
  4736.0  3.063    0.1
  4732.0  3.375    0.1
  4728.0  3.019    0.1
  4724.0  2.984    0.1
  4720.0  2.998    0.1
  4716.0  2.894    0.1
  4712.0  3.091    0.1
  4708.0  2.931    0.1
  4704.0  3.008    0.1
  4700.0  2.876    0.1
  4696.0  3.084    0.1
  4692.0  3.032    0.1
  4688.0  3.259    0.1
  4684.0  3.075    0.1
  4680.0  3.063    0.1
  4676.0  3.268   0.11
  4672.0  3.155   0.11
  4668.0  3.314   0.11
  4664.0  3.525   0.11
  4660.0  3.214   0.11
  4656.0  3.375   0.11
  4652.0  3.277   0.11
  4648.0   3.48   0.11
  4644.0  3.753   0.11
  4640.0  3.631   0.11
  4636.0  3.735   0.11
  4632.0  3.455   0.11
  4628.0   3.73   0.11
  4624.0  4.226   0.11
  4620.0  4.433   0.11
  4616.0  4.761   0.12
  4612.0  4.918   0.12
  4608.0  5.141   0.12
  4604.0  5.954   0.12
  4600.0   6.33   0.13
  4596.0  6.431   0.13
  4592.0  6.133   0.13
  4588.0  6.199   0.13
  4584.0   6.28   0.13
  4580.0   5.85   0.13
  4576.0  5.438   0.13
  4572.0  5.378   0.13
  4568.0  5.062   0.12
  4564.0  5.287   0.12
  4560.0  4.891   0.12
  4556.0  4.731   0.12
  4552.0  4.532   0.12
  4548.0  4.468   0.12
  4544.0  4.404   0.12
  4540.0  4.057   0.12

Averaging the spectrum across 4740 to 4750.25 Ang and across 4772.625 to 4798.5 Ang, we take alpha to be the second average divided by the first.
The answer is 1.0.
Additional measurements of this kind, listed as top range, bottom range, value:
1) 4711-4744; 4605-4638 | 0.70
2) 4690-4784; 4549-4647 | 0.61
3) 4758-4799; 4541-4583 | 0.61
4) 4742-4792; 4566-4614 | 0.53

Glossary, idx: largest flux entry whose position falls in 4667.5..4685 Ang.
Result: 3.314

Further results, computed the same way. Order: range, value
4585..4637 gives 6.431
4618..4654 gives 4.433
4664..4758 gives 3.525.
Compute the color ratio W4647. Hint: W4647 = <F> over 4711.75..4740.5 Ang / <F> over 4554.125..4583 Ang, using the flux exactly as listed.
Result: 0.58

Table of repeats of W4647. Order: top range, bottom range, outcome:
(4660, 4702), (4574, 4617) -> 0.55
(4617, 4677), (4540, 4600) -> 0.67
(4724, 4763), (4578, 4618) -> 0.53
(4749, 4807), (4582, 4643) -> 0.62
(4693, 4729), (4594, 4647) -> 0.65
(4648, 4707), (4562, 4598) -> 0.55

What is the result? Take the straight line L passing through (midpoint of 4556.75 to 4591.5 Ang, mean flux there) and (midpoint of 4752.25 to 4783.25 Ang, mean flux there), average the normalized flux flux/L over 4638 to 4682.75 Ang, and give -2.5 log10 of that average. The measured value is 0.30 mag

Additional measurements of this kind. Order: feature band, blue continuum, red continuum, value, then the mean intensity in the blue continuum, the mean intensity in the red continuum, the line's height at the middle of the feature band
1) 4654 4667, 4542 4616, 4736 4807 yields 0.30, 5.4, 3.09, 4.42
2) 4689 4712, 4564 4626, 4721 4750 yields 0.22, 5.5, 3.07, 3.68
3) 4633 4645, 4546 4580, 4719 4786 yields 0.15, 5.02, 3.07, 4.24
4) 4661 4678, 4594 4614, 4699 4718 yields 0.21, 5.75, 2.96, 4.01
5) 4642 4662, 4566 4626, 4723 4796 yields 0.34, 5.5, 3.08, 4.67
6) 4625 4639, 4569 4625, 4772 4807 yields 0.36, 5.55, 3.12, 5.11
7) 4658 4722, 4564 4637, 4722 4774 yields 0.25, 5.21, 3.08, 3.92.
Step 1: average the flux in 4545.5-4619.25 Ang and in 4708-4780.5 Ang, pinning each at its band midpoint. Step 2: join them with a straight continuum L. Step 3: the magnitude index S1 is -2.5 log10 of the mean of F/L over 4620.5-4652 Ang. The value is 0.24 mag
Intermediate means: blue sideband 5.41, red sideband 3.07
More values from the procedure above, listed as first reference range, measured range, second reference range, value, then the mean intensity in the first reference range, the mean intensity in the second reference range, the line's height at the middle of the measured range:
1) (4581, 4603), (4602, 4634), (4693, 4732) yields 0.214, 6.24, 3.01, 5.54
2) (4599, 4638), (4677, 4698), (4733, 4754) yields 0.206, 4.63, 3.06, 3.76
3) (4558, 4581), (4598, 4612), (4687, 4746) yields -0.193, 5.29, 3.04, 4.75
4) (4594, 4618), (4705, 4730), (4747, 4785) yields 0.271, 5.59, 3.07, 3.84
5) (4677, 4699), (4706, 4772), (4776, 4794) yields 0.011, 3.1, 3.08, 3.09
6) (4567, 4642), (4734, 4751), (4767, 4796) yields 0.158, 5.11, 3.06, 3.51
